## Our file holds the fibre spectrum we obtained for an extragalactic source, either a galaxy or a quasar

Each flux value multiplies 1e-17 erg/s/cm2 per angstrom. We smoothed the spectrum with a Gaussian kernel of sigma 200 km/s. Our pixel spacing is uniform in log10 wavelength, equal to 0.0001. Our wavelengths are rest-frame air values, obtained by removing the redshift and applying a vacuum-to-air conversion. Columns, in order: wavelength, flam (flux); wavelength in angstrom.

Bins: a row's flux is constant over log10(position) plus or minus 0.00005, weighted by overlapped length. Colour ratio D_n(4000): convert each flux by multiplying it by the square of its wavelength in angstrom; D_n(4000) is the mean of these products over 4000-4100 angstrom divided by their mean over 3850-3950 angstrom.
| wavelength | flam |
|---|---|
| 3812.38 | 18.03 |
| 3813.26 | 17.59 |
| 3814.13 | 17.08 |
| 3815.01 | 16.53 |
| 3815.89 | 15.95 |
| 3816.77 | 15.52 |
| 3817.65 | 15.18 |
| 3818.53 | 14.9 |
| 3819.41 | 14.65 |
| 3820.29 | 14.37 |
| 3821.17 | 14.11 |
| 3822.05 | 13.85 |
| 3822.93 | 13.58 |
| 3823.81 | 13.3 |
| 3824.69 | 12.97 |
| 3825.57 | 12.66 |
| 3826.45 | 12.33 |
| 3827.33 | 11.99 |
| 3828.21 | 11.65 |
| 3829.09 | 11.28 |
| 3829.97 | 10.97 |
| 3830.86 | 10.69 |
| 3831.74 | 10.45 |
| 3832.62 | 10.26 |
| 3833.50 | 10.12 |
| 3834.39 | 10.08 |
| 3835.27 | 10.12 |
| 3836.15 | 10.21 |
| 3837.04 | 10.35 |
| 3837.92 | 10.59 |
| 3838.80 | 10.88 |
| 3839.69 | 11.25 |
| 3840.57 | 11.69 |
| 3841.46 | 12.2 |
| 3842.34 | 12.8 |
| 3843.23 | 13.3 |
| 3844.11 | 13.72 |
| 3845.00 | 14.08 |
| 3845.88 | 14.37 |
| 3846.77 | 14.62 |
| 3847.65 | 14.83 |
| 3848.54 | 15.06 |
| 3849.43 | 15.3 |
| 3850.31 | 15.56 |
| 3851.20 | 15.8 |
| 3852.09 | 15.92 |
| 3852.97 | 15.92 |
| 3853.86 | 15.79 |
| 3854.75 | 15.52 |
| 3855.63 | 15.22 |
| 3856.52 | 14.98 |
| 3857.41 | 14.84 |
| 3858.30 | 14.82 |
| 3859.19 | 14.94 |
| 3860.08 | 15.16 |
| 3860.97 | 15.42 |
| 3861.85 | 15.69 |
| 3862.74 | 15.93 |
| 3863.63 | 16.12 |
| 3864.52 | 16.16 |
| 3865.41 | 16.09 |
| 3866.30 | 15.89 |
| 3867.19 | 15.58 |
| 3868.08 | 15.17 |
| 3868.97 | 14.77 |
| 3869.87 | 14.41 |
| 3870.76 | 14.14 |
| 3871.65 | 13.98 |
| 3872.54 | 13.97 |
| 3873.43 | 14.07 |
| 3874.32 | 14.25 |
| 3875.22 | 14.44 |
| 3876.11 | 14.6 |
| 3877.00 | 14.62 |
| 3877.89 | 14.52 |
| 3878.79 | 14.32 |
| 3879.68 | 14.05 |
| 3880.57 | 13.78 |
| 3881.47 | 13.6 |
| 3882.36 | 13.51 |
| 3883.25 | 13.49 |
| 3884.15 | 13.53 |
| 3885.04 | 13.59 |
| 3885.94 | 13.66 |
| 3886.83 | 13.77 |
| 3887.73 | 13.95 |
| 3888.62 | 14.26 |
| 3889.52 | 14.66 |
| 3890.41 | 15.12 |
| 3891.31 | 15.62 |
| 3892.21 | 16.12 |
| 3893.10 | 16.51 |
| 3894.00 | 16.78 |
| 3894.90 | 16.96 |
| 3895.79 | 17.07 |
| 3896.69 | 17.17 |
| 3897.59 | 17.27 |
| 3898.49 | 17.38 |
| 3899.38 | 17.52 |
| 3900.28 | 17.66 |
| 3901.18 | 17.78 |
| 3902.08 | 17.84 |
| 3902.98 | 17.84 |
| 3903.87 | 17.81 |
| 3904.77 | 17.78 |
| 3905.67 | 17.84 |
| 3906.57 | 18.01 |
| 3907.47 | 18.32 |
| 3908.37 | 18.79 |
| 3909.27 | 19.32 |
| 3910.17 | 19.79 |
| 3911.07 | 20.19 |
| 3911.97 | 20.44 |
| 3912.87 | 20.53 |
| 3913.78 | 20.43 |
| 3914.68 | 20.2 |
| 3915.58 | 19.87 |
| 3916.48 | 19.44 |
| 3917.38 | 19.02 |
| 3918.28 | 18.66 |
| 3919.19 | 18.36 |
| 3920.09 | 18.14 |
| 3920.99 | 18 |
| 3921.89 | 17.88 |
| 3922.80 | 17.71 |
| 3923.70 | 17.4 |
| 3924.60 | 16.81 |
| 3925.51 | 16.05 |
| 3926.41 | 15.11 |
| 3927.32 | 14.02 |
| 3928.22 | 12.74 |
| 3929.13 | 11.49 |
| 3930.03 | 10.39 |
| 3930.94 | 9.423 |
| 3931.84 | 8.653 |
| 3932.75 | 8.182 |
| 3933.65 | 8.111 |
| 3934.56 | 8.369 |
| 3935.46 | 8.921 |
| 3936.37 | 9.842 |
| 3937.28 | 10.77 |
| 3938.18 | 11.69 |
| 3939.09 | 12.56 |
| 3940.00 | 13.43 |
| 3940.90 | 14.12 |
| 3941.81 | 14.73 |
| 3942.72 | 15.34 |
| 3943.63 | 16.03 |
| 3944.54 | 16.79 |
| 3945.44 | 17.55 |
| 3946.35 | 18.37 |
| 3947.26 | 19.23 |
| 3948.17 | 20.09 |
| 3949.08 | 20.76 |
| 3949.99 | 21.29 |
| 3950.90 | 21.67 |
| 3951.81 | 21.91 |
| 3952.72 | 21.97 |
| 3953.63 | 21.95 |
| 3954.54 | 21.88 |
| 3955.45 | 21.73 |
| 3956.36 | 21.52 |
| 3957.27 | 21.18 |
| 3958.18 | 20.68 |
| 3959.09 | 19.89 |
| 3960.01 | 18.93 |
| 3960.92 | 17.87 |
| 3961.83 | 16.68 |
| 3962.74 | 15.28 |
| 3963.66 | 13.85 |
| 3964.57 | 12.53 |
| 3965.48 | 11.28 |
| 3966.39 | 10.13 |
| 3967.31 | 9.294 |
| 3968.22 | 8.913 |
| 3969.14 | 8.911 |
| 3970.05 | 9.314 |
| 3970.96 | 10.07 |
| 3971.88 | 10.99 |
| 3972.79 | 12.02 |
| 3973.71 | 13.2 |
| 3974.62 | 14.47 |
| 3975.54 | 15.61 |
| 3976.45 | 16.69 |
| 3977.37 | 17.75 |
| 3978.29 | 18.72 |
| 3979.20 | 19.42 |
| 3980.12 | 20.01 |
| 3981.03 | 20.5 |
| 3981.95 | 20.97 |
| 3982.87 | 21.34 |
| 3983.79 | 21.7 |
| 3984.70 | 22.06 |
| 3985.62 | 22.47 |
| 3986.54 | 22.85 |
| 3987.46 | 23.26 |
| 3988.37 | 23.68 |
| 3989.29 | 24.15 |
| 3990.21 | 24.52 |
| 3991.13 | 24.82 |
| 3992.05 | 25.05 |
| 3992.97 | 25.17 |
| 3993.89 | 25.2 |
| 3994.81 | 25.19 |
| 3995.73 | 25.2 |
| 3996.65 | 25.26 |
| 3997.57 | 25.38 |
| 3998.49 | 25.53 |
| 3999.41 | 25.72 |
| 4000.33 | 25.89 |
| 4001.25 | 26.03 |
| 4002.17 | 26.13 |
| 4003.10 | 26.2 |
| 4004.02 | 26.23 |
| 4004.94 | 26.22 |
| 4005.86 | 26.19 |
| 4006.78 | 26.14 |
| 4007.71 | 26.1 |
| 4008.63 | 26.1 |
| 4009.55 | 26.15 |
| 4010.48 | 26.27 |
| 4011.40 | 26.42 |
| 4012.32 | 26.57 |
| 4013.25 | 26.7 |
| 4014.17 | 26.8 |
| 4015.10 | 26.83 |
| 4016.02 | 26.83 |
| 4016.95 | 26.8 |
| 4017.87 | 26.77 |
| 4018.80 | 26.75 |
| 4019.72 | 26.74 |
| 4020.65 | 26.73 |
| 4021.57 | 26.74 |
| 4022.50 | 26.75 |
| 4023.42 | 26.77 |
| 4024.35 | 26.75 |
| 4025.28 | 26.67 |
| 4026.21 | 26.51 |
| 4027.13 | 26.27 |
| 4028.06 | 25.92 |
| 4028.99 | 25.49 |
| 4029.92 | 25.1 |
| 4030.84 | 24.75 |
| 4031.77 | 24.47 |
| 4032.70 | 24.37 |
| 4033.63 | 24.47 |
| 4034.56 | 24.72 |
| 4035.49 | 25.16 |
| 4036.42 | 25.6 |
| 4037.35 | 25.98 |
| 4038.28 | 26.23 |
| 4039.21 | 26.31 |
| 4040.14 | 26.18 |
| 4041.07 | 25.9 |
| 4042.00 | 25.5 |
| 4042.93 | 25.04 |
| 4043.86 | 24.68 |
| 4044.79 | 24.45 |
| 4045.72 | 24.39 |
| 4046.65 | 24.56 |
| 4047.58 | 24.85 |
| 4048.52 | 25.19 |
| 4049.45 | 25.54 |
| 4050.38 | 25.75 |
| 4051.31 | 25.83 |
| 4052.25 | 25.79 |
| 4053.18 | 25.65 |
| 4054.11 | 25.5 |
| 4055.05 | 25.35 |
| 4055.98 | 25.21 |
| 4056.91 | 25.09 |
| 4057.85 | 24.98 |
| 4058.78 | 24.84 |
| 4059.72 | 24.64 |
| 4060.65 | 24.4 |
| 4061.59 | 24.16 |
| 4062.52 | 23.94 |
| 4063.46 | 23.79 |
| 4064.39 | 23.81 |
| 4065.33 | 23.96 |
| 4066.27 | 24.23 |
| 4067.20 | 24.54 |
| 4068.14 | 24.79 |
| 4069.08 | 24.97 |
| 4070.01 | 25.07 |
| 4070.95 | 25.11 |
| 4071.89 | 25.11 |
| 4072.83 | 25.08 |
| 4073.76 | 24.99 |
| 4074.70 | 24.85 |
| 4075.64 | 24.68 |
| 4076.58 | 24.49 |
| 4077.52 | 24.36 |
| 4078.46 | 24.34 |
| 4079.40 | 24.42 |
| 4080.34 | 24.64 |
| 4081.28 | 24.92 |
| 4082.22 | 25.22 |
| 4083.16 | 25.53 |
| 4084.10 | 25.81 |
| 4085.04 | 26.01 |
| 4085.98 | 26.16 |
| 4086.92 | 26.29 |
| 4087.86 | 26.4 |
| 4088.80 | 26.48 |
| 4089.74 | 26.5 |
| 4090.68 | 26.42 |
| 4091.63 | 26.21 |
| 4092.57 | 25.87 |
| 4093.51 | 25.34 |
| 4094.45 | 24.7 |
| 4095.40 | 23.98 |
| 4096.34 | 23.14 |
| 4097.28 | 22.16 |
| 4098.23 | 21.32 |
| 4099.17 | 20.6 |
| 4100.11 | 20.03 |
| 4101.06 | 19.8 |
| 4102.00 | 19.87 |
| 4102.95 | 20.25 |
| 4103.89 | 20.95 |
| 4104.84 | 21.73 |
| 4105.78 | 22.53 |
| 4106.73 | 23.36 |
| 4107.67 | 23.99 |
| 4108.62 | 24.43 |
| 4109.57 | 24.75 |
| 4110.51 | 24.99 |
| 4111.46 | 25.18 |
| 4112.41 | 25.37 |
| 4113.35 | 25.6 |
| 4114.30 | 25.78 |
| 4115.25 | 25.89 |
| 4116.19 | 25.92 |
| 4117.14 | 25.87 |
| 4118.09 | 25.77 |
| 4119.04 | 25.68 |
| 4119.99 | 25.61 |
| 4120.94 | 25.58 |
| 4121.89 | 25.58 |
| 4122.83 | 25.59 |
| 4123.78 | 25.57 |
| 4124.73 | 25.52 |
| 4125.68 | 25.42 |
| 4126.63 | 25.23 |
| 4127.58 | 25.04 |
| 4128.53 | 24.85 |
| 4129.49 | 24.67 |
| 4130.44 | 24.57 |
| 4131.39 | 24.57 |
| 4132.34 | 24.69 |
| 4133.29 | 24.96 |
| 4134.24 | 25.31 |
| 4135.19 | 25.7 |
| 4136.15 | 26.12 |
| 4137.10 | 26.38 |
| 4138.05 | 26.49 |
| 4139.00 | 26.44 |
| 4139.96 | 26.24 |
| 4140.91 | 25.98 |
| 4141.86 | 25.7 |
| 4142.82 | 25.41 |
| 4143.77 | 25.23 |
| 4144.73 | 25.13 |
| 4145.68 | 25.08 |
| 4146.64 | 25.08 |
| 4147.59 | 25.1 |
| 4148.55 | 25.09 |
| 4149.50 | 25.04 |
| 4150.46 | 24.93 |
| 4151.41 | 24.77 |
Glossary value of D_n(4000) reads 1.75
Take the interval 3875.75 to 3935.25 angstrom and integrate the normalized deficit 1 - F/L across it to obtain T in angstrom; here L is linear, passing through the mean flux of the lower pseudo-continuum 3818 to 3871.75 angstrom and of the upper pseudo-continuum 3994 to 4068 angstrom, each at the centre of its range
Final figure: 5.3 angstrom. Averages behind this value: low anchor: 13.7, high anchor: 25.6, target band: 15.9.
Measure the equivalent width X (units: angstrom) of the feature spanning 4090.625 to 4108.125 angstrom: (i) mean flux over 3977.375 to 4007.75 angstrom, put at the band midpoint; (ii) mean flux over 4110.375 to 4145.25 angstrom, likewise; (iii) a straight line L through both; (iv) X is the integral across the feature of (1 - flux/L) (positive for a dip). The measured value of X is 1.7 angstrom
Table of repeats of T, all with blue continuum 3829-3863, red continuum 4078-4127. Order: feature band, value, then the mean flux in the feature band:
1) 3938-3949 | 0.9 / 16.1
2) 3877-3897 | 0.5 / 14.8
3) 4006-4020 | -4.0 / 26.5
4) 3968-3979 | 3.3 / 13.3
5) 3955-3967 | 0.9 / 16.9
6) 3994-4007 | -3.7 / 25.8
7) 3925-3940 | 5.3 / 11.1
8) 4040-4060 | -2.7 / 25.2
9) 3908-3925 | -2.7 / 19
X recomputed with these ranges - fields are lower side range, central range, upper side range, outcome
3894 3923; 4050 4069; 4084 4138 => -1.5 angstrom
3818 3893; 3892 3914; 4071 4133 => -3.0 angstrom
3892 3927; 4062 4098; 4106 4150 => -1.8 angstrom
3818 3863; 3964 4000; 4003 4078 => 5.1 angstrom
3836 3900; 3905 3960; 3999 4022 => 8.3 angstrom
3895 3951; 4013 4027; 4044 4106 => -3.4 angstrom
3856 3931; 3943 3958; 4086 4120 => -1.6 angstrom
